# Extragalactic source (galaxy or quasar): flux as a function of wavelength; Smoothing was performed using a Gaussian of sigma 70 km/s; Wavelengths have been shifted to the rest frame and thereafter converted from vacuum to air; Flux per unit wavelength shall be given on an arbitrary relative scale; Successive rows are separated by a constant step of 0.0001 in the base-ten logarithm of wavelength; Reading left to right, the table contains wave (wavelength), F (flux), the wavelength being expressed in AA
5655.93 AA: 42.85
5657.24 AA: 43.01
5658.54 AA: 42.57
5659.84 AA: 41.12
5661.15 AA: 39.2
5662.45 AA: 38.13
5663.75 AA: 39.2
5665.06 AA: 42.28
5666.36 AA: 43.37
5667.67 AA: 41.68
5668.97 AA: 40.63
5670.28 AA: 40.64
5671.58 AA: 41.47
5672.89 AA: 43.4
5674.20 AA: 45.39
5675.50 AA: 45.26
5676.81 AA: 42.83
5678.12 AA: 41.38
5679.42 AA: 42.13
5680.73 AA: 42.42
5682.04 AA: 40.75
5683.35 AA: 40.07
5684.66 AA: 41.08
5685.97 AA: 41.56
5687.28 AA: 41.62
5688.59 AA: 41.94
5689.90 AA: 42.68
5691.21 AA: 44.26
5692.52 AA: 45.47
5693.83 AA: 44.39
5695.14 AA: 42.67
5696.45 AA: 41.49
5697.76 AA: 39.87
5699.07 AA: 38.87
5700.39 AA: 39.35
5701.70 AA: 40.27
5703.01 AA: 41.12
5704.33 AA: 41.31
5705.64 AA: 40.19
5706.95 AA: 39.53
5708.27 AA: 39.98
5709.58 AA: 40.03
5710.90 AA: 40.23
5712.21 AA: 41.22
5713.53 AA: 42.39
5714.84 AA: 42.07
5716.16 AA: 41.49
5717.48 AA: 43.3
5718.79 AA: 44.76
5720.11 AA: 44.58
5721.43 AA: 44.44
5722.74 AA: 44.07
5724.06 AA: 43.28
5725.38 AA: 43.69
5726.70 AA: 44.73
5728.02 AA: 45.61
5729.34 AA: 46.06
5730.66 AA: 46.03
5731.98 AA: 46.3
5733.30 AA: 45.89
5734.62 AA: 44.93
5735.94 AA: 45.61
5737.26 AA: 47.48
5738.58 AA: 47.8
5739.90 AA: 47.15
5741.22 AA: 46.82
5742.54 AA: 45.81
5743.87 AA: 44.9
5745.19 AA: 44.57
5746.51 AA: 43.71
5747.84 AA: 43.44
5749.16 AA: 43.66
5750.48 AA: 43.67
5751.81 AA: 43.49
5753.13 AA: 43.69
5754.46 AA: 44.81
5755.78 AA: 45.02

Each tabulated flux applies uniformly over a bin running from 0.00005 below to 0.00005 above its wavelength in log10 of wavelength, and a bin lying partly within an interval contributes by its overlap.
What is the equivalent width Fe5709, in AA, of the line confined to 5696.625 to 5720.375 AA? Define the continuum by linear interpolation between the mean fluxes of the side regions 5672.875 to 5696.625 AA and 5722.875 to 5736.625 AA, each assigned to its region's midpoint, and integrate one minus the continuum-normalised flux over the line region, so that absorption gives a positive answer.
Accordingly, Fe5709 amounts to 1.6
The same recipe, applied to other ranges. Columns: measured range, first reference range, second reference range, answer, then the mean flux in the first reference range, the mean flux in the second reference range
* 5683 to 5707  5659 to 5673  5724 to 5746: 0.8 AA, 40.9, 45.7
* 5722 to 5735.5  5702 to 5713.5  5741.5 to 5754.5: -0.8 AA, 40.5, 44.2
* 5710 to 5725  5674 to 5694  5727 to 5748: 0.6 AA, 42.6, 45.8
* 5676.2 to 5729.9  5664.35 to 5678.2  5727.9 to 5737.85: 2.6 AA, 42.6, 46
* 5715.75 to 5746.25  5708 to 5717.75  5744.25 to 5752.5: -1.9 AA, 41.3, 43.8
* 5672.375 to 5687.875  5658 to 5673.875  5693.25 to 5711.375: -0.5 AA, 41.2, 40.7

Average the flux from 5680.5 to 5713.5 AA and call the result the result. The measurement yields 41.3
